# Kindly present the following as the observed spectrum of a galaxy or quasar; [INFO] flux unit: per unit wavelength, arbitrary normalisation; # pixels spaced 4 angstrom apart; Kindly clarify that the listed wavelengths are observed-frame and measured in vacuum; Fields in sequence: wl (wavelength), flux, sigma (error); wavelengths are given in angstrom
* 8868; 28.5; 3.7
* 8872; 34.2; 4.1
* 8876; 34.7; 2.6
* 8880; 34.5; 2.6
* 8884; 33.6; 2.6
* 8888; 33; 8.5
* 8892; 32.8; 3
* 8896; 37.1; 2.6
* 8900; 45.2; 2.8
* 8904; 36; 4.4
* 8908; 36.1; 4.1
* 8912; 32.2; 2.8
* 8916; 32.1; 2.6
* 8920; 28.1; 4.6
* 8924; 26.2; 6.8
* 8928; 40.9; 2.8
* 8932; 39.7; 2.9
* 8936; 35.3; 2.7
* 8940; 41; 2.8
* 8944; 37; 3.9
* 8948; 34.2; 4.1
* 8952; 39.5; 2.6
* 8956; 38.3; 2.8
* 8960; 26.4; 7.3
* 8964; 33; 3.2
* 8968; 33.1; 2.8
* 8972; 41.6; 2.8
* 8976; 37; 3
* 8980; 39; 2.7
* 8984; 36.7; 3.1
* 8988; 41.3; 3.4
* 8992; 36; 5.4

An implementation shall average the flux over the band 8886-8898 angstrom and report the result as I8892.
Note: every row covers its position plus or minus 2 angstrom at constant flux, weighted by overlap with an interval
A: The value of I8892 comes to 34.3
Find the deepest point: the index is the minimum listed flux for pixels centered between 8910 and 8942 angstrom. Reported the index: 26.2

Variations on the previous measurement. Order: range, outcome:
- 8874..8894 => 32.8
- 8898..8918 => 32.1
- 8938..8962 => 26.4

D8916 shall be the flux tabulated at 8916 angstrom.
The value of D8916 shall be 32.1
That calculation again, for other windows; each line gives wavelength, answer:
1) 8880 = 34.5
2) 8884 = 33.6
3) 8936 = 35.3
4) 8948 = 34.2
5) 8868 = 28.5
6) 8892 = 32.8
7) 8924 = 26.2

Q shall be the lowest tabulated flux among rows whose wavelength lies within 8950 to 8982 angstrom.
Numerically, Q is 26.4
